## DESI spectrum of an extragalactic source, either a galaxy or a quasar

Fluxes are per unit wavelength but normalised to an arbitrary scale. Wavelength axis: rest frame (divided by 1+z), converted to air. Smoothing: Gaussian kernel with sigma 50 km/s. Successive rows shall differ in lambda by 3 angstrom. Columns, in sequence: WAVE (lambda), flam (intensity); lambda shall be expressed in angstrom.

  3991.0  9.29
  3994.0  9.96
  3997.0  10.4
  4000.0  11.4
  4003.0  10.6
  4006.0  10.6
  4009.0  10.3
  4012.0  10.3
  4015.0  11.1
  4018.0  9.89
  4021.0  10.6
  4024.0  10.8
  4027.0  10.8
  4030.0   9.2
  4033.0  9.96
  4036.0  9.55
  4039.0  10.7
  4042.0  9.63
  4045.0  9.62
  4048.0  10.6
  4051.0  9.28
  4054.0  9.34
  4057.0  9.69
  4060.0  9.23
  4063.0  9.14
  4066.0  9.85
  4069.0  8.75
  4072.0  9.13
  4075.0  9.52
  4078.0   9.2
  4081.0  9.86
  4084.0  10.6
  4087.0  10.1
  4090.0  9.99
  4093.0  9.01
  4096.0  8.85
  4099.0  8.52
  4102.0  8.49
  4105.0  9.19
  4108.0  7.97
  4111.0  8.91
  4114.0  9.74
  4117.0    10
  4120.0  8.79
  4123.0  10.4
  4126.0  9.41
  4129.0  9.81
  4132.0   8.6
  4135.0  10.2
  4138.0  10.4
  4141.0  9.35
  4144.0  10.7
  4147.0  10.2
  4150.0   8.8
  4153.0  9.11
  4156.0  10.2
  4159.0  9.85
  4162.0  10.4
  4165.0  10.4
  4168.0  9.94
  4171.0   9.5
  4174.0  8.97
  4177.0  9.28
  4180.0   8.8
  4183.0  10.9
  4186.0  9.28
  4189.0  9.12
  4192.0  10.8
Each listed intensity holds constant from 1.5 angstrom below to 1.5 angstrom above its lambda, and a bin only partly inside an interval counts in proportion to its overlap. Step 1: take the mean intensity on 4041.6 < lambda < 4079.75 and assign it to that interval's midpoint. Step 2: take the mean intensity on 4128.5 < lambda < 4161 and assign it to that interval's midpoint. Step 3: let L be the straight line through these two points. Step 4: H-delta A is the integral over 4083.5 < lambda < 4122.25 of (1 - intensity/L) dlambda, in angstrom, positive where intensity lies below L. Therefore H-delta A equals 1.5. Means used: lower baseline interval 9.46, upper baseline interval 9.76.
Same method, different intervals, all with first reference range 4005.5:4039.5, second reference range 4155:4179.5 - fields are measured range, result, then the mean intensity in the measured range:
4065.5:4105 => 2.80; 9.36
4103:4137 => 1.96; 9.37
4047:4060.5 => 0.74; 9.62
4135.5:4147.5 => -0.37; 10.2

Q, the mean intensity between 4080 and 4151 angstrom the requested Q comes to 9.5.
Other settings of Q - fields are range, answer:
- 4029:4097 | 9.61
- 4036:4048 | 10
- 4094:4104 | 8.67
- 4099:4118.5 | 9.01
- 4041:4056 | 9.7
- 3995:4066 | 10.1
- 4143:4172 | 9.9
